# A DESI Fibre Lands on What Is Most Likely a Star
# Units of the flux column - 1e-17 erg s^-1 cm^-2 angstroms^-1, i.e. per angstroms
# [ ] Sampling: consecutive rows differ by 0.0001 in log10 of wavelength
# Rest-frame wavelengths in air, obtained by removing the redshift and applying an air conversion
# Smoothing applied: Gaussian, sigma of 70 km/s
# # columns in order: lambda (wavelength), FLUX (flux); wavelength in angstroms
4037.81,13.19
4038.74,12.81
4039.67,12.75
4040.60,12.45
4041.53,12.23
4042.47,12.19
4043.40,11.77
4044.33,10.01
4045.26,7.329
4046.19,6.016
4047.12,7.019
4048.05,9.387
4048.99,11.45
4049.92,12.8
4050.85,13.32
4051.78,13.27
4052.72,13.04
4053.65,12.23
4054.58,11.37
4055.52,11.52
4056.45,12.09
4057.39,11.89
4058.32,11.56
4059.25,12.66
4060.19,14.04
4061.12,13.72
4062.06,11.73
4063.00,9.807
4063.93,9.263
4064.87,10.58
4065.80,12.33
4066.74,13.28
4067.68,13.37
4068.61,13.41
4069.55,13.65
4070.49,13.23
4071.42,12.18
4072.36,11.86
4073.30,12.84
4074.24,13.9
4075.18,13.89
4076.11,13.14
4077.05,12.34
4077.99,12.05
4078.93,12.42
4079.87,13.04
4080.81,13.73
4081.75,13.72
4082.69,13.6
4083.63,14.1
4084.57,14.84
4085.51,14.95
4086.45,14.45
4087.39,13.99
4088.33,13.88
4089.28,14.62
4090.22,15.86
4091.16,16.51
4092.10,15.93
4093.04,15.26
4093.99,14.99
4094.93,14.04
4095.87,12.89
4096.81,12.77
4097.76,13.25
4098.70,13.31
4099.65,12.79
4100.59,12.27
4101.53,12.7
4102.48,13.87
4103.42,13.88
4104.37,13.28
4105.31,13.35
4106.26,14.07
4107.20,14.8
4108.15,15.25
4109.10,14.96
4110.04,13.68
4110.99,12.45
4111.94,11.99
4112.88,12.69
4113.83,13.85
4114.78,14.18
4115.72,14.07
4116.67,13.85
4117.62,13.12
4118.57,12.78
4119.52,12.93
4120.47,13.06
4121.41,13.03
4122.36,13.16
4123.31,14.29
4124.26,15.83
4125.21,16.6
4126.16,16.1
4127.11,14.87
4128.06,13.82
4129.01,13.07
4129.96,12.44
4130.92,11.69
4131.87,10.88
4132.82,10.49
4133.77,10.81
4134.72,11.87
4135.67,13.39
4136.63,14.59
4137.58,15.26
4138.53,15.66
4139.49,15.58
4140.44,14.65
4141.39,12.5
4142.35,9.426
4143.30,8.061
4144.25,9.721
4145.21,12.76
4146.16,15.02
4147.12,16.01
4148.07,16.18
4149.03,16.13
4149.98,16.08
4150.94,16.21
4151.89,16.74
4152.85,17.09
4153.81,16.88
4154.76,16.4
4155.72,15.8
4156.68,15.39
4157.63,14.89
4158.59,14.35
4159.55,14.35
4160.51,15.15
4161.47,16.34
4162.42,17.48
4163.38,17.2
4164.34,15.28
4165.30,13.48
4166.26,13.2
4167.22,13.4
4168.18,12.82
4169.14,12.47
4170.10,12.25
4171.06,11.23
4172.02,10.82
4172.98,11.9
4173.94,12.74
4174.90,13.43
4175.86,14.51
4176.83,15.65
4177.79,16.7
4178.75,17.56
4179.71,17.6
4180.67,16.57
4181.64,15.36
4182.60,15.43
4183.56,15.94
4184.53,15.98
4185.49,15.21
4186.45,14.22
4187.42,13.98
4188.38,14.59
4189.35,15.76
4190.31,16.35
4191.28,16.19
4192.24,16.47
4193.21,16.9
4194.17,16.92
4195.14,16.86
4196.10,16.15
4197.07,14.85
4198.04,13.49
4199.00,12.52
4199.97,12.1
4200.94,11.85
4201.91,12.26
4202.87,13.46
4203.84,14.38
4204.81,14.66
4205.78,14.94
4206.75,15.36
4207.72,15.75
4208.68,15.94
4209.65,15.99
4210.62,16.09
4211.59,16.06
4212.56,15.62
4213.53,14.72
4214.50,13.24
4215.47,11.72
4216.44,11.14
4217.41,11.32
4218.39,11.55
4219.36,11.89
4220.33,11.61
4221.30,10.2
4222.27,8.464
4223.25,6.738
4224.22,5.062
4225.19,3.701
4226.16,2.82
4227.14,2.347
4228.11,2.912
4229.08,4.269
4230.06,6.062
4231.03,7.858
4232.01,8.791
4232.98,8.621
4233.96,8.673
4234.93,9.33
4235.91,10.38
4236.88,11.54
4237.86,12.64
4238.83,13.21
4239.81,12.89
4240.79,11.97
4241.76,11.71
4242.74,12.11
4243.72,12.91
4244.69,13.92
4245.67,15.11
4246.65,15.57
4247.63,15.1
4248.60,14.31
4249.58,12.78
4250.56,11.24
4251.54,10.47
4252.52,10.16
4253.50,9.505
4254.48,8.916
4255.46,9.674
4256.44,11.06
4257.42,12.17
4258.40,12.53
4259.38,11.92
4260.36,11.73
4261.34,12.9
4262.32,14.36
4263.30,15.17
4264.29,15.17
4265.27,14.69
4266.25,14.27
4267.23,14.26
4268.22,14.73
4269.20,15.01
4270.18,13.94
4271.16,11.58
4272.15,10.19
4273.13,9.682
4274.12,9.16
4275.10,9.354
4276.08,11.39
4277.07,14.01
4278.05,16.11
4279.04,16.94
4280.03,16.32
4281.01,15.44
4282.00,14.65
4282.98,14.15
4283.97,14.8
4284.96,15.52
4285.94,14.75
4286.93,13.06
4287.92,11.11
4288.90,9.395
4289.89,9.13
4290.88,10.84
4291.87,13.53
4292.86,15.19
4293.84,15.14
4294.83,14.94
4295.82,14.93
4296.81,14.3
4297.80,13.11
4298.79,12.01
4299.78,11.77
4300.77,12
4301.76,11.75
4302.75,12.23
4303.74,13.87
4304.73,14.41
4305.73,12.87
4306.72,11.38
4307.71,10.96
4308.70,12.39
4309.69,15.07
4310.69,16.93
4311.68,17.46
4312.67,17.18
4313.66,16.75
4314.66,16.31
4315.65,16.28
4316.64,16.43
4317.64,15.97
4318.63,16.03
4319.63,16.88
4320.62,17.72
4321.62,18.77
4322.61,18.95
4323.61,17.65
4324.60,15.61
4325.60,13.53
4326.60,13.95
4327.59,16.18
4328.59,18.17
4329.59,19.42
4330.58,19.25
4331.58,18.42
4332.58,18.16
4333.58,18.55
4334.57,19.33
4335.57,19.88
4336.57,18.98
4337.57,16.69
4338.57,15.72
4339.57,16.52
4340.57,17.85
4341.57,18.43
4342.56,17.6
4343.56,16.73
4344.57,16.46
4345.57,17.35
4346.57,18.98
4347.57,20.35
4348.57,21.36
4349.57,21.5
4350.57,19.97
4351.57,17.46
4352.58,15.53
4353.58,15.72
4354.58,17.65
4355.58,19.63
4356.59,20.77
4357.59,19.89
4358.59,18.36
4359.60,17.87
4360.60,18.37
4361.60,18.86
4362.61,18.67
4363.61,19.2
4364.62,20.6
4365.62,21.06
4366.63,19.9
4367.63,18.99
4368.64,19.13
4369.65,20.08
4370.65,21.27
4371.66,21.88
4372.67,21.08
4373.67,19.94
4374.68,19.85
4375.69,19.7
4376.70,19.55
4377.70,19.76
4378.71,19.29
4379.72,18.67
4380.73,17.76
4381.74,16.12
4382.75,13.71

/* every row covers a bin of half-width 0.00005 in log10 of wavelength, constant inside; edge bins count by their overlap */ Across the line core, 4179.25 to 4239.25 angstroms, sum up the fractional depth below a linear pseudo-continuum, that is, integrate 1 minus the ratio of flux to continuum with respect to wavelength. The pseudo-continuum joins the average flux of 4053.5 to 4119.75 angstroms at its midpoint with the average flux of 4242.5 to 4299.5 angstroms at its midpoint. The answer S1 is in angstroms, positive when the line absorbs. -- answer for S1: 3.1 angstroms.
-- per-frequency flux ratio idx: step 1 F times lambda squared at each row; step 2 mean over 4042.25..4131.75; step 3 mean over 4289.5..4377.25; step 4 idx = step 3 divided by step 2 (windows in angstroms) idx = 1.5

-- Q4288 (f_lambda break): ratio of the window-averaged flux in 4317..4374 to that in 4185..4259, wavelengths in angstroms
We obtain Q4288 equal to 1.52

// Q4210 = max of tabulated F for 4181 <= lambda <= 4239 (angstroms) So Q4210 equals 16.92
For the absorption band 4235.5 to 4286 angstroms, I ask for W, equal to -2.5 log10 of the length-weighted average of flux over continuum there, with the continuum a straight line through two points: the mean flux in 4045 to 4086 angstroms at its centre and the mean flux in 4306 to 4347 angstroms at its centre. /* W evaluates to 0.21 mag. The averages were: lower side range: 12.3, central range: 13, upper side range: 16.8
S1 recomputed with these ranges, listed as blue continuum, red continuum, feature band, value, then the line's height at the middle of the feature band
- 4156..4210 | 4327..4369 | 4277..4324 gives 7.92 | 17.5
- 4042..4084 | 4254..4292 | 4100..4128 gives -3.58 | 12.3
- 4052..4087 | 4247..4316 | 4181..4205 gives -3.41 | 13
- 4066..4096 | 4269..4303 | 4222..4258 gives 9.08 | 13.2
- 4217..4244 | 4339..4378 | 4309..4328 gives -0.69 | 15.9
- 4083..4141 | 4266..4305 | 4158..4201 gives -3.76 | 13.6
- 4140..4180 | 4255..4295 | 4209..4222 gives 0.65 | 13.8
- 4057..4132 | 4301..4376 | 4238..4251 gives 2.20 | 16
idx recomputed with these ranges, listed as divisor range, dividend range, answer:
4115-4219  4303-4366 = 1.31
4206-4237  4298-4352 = 1.70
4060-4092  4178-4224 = 1.14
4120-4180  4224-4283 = 0.85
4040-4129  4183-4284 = 1.03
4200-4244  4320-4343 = 1.69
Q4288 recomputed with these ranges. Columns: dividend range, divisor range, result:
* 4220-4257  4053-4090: 0.77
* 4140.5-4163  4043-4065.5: 1.32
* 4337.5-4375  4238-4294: 1.46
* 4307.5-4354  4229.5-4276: 1.46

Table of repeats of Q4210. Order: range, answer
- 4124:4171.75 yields 17.48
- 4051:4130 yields 16.6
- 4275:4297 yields 16.94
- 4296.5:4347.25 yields 19.88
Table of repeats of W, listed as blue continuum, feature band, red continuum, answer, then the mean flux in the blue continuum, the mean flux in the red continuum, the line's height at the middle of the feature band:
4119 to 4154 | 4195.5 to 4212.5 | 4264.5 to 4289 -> -0.066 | 13.8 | 13.5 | 13.7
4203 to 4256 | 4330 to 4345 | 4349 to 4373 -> -0.005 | 11.2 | 19.3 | 17.9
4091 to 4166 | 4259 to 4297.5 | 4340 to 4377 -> 0.278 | 14.1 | 19.1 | 17.4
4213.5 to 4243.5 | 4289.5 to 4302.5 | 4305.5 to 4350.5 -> 0.126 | 9.29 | 17.1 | 14.6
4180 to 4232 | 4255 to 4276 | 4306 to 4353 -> 0.181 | 12.6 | 17.2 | 14.8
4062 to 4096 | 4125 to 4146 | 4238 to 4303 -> 0.031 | 13.4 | 12.9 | 13.3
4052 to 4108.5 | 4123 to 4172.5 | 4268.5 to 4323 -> -0.048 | 13.3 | 14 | 13.5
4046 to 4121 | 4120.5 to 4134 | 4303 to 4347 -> 0.024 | 13.1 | 16.6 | 13.7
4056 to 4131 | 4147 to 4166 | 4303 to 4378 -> -0.091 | 13.5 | 17.8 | 14.6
